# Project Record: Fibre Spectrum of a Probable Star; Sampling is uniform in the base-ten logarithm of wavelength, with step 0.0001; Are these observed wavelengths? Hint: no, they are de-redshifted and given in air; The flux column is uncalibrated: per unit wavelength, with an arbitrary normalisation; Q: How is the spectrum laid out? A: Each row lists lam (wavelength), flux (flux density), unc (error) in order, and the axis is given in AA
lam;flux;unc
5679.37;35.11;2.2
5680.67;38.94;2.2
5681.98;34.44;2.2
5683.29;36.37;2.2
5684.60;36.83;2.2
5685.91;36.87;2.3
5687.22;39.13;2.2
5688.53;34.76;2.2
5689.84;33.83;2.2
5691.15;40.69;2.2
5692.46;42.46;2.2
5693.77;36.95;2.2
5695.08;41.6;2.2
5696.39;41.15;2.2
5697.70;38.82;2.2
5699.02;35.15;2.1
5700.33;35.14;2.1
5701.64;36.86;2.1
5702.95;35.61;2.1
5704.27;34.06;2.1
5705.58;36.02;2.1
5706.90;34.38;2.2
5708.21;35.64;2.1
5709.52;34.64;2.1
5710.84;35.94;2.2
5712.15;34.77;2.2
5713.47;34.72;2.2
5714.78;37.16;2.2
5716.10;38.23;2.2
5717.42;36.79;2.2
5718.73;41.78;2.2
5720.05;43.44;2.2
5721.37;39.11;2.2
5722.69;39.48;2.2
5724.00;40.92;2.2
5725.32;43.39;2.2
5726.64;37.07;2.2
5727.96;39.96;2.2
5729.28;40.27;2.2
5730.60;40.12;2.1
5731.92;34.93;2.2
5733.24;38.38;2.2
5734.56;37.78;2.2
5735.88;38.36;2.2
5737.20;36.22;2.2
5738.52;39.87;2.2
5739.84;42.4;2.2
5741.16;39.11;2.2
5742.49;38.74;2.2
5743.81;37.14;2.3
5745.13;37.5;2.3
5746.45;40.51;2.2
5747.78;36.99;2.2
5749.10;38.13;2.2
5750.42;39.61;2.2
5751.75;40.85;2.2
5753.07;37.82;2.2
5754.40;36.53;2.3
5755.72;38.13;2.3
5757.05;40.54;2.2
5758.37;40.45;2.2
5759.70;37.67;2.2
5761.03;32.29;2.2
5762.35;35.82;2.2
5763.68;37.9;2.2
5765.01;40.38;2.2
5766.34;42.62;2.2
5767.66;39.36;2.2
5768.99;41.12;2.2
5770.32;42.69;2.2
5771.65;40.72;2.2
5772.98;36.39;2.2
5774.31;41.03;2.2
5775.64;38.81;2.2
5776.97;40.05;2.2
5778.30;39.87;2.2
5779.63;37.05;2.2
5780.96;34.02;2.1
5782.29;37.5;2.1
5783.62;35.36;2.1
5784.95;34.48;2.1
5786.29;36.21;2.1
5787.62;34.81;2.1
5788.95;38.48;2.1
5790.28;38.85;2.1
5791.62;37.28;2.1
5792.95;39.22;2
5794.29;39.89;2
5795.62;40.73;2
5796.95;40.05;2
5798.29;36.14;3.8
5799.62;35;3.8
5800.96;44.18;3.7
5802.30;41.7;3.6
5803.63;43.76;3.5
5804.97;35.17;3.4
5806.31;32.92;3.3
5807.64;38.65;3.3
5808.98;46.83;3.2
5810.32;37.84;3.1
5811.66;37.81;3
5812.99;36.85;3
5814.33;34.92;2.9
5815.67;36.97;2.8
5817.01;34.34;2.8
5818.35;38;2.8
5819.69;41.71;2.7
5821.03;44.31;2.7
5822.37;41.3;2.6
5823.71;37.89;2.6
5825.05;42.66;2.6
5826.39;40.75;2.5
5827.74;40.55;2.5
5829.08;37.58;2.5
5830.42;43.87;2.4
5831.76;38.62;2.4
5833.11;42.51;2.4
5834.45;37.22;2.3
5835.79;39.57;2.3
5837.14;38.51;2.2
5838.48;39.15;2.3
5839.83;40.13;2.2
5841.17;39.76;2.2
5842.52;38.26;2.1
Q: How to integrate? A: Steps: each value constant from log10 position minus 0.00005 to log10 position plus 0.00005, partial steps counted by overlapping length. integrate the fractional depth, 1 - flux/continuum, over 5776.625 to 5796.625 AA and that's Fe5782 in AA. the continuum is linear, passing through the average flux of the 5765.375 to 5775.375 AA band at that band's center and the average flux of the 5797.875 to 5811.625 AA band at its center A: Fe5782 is 1.1 AA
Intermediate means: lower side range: 40.5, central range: 37.6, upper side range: 39.2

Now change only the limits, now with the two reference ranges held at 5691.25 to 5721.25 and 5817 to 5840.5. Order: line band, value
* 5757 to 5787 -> 0.4 AA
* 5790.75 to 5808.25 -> 0.3 AA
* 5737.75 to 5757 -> -0.3 AA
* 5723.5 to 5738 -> -0.3 AA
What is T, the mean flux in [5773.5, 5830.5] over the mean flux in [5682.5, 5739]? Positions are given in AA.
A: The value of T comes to 1.02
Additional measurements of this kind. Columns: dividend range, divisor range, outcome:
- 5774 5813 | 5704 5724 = 1.03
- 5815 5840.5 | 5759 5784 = 1.03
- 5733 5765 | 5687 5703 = 1.01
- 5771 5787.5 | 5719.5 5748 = 0.96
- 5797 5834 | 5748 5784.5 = 1.02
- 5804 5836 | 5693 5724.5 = 1.05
